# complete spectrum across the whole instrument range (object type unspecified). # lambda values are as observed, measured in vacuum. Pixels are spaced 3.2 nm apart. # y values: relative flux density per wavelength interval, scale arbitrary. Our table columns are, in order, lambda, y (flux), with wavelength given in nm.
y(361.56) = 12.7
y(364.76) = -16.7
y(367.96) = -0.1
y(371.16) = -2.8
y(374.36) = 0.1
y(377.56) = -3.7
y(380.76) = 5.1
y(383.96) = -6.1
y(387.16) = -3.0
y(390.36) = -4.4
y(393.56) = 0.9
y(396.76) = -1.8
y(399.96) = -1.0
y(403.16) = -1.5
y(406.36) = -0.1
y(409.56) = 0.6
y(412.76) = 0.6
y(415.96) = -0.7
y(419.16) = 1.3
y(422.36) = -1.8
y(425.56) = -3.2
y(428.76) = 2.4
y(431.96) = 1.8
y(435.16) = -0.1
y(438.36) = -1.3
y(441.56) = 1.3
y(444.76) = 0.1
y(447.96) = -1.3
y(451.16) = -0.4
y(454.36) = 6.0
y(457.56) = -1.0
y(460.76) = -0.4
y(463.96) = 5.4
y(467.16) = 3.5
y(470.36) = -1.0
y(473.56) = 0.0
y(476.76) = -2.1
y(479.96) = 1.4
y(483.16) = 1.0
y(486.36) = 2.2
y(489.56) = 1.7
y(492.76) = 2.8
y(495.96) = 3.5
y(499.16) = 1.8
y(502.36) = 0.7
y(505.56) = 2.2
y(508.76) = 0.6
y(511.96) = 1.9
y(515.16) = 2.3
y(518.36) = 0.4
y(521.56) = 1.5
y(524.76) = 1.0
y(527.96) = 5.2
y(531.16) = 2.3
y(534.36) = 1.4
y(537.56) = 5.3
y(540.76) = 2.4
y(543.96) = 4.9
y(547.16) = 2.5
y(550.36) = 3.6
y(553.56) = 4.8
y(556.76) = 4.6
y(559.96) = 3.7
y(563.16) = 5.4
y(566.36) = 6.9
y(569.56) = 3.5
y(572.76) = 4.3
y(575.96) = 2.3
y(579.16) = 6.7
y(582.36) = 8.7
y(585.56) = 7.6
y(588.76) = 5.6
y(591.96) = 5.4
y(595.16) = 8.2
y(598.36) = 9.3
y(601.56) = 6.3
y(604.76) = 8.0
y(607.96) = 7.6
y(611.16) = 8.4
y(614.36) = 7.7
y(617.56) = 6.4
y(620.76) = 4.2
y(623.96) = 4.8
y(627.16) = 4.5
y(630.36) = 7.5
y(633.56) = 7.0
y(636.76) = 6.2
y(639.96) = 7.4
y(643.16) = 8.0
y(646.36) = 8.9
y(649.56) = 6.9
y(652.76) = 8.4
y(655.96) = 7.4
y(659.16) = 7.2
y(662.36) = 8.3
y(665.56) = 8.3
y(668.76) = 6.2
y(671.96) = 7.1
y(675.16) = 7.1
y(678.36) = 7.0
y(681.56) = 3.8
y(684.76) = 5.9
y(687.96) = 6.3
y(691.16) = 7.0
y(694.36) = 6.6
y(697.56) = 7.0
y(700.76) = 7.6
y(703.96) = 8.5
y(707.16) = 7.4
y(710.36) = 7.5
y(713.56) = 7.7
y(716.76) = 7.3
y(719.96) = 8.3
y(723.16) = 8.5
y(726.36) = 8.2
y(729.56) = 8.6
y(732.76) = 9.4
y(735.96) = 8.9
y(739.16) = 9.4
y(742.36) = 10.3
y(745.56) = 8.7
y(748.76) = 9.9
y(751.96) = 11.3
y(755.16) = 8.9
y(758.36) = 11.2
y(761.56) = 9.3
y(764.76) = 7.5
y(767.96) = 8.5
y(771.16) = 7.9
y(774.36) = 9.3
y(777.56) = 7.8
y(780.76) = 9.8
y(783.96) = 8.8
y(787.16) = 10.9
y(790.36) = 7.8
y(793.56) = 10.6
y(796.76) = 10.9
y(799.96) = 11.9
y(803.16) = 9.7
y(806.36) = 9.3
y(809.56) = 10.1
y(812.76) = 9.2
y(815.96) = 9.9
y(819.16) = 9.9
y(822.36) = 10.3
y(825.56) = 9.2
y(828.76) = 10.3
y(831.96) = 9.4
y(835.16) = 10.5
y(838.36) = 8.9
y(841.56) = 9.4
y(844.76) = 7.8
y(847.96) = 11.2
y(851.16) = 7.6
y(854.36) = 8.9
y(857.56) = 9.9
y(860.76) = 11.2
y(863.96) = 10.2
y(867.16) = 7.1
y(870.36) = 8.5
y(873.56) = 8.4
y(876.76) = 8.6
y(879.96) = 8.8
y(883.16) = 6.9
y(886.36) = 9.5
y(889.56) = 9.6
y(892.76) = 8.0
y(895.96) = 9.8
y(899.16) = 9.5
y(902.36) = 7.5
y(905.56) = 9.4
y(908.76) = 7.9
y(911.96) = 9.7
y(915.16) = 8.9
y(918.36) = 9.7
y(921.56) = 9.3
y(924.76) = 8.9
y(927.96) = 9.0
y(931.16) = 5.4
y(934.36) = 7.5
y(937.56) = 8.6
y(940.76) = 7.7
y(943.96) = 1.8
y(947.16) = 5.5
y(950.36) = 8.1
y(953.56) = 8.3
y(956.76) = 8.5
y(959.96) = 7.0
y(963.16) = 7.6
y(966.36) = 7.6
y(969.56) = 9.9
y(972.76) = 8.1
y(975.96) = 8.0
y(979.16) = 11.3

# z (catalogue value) 0.00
